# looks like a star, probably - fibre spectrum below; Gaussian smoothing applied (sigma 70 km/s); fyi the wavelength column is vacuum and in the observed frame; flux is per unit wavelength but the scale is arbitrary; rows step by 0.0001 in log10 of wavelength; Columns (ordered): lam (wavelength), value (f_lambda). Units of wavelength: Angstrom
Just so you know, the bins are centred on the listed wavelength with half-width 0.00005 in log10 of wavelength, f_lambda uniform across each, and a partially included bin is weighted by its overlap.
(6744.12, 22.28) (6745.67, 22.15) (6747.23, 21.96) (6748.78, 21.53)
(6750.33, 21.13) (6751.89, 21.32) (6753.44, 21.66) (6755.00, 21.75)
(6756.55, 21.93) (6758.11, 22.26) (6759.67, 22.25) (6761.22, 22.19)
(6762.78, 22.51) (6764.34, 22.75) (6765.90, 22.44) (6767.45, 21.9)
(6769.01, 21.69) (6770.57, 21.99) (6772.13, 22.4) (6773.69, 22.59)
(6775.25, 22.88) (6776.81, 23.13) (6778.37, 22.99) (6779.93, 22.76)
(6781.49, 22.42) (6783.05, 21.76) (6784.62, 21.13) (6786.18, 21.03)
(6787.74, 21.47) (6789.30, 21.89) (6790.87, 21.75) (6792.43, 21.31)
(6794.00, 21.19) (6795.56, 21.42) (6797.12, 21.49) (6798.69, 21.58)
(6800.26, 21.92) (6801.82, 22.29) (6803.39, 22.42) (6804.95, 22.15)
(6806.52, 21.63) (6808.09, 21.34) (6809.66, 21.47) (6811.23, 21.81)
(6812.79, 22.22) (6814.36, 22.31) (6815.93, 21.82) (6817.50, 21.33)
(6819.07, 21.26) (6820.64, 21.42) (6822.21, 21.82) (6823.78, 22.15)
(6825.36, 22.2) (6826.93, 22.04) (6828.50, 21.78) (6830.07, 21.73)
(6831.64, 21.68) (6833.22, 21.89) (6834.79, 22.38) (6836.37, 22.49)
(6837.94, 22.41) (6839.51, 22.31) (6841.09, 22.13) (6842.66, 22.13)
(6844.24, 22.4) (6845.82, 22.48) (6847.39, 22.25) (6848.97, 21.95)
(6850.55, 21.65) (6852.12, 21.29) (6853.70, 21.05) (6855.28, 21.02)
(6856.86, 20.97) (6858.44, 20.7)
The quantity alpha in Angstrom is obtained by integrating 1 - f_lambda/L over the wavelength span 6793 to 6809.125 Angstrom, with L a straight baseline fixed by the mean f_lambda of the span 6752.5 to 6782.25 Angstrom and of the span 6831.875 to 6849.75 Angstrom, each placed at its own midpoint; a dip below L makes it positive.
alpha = 0.4 Angstrom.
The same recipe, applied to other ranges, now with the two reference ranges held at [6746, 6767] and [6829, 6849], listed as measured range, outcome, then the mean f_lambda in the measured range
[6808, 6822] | 0.3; 21.7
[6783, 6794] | 0.3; 21.4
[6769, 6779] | -0.3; 22.6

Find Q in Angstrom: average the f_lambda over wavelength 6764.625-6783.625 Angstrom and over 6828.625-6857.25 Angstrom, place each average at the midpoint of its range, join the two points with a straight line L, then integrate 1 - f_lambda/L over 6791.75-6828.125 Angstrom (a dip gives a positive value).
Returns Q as 0.6 Angstrom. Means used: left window 22.4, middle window 21.8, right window 21.9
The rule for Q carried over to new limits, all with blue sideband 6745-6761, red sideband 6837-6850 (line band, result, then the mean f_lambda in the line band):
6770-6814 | 0.1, 21.9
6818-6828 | 0.2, 21.8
